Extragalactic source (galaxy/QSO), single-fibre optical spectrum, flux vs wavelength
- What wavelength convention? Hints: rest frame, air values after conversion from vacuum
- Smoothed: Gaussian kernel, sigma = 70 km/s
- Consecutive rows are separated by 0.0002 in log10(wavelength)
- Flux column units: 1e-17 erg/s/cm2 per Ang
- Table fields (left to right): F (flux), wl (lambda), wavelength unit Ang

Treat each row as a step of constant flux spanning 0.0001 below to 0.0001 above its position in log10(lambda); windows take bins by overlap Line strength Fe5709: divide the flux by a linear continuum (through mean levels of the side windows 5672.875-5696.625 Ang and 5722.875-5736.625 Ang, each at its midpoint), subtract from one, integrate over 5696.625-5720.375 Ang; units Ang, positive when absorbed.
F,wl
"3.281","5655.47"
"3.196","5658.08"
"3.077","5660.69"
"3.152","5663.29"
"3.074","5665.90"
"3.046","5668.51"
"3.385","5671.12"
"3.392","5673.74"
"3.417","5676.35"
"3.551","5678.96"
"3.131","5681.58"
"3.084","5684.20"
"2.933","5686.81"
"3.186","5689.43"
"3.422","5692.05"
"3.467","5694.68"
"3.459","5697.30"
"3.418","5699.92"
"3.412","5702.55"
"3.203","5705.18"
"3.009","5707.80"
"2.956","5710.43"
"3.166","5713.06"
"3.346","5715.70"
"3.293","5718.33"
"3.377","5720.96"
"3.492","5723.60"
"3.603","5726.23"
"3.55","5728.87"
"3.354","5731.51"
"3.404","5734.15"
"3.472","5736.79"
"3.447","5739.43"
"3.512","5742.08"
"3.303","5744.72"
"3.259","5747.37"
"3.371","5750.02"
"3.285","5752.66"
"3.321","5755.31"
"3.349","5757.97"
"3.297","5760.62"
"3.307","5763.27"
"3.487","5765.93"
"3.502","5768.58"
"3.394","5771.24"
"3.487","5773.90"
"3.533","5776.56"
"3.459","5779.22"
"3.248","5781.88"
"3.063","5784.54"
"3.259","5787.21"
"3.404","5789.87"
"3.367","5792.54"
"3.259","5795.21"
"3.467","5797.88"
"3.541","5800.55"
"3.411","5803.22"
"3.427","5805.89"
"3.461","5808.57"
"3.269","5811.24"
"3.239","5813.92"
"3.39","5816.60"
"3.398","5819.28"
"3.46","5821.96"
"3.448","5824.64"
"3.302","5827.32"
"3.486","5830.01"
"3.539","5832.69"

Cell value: 0.98 Ang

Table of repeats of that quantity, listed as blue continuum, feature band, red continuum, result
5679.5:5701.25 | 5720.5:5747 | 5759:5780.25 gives -0.69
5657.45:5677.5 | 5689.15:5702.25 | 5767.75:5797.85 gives -0.63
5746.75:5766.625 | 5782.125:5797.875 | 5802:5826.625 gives 0.37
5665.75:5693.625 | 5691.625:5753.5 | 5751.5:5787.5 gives -1.07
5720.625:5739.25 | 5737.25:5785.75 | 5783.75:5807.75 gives 0.67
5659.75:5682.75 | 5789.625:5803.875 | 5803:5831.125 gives -0.17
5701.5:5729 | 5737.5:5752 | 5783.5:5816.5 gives -0.27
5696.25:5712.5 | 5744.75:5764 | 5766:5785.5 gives 0.21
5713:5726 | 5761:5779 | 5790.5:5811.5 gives -0.26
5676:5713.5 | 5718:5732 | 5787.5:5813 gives -0.72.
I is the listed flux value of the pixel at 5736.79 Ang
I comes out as 3.472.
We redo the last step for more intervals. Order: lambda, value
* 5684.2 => 3.084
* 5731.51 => 3.354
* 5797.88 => 3.467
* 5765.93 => 3.487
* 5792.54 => 3.367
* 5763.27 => 3.307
